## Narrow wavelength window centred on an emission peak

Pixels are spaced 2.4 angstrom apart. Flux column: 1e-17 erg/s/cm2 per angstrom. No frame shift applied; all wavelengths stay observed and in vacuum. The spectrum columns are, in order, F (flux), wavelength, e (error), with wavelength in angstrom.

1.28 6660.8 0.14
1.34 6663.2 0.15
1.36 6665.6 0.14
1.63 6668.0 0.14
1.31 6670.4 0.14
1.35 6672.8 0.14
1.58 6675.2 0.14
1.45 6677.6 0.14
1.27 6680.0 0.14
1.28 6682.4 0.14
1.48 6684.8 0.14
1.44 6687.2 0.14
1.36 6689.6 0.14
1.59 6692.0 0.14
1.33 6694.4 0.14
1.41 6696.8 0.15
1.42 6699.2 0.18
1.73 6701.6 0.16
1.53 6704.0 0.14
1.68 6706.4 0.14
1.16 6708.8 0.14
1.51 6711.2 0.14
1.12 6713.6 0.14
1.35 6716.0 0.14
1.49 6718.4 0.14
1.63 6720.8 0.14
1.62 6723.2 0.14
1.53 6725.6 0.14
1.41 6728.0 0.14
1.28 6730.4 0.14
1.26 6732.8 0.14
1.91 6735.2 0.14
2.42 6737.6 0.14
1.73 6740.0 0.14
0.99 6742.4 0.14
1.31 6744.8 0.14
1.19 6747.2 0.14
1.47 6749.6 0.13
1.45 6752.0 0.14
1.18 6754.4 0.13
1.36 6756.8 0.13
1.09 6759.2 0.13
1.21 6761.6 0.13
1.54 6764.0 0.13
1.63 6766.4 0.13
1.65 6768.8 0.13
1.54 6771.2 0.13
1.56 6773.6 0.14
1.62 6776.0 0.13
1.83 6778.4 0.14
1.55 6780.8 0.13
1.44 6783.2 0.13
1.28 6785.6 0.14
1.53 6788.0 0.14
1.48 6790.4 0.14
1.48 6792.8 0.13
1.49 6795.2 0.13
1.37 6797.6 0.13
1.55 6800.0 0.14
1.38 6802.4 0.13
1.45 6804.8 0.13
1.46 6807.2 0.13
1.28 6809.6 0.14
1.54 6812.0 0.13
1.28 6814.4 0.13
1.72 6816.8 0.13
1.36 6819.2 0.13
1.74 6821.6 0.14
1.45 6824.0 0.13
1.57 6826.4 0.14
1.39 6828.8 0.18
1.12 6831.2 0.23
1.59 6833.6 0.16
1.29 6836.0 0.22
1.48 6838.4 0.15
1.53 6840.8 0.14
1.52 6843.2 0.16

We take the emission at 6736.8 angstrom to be H-gamma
